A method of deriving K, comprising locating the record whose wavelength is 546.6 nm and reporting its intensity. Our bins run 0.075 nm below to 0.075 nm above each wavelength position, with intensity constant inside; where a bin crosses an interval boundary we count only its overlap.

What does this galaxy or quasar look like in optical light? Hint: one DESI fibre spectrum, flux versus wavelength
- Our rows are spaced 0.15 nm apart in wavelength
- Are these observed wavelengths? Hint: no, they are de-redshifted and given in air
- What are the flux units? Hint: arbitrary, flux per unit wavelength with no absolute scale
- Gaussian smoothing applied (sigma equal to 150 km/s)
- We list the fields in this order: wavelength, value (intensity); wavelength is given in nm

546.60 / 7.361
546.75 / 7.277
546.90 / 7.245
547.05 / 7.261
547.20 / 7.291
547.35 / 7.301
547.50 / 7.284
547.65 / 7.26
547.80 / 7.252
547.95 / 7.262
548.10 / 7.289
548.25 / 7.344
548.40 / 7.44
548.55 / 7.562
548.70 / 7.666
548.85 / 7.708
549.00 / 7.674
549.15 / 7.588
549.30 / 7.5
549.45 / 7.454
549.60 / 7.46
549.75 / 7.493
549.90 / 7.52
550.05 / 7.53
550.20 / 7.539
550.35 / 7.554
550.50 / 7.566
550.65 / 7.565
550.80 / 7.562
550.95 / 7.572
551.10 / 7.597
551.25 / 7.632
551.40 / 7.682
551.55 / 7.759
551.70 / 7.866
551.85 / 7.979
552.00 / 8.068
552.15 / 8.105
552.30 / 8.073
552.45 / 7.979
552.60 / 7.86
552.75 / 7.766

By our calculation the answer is 7.361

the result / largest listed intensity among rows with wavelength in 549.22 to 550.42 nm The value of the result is 7.554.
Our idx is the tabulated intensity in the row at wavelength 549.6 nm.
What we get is 7.46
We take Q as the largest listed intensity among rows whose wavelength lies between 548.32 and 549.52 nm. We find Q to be 7.708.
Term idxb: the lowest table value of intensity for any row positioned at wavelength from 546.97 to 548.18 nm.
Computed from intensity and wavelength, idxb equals 7.252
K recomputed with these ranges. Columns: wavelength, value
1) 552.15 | 8.105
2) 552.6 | 7.86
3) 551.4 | 7.682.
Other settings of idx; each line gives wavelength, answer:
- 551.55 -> 7.759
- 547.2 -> 7.291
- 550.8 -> 7.562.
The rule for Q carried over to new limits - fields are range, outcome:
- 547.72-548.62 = 7.562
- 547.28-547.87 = 7.301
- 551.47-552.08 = 8.068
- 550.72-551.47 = 7.682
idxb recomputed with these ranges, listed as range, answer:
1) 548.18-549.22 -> 7.344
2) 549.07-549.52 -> 7.454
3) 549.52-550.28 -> 7.46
